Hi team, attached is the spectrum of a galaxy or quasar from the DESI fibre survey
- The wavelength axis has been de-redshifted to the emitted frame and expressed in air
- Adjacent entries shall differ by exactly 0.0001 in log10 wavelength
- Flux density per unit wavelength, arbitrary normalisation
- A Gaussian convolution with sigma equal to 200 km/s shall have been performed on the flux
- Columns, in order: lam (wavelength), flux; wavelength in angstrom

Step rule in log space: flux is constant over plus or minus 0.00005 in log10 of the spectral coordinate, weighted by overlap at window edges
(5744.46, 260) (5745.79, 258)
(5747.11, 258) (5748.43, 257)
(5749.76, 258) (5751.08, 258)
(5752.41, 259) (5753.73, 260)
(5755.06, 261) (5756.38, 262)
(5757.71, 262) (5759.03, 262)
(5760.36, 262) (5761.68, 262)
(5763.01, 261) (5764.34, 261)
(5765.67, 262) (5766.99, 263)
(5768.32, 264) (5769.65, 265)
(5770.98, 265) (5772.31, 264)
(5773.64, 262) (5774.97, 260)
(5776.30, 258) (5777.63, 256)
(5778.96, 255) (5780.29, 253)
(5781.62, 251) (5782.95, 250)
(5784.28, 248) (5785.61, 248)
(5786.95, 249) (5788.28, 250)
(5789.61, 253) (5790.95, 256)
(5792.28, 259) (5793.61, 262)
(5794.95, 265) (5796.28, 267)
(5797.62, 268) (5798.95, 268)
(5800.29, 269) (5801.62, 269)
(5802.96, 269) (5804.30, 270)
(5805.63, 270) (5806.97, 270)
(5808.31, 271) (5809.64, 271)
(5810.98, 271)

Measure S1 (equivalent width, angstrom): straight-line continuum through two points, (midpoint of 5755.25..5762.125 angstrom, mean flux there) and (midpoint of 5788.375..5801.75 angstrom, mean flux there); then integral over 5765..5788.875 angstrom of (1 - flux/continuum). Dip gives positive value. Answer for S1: 0.5 angstrom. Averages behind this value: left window 262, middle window 257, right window 263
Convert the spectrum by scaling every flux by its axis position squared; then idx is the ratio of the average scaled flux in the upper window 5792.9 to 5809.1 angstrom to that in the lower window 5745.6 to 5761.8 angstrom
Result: 1.05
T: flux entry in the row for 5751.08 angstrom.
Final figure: 258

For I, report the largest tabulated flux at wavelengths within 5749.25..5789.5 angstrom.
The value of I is 265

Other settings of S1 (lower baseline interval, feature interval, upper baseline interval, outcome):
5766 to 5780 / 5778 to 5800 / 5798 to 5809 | 0.74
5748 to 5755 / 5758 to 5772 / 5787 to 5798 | -0.22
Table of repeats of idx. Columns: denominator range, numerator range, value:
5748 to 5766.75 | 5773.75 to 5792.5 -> 0.98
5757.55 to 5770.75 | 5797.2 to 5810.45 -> 1.04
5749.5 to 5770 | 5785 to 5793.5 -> 0.98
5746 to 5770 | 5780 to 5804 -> 1.00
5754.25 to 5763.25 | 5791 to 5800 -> 1.02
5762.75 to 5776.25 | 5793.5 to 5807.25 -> 1.03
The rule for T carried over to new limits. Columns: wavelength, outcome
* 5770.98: 265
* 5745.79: 258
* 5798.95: 268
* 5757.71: 262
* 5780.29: 253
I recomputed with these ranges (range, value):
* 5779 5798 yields 268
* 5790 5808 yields 270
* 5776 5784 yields 258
